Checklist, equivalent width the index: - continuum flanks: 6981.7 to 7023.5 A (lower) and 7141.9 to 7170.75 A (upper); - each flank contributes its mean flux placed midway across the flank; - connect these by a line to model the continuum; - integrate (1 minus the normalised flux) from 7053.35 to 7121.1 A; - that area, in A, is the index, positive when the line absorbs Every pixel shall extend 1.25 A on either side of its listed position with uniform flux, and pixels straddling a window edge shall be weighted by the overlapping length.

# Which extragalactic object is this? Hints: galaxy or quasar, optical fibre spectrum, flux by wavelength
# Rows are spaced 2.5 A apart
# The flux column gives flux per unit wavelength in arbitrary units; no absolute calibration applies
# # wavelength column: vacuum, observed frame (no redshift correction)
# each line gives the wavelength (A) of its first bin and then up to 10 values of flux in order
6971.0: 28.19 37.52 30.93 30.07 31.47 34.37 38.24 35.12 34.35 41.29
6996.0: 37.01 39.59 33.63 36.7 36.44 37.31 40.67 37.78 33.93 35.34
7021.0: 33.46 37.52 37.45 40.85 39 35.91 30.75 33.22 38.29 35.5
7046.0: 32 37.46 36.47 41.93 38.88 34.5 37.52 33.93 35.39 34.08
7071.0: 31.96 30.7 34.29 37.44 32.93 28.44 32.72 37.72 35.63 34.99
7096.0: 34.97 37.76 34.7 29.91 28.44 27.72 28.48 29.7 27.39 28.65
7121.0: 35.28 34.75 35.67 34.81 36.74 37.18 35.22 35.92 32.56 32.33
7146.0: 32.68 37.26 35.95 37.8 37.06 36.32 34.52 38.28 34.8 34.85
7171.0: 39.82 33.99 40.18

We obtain 5.3 A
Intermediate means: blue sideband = 36.5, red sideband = 35.7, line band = 33.3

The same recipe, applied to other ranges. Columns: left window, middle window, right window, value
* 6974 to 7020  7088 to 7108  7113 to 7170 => 0.65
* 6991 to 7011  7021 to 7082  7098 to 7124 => -2.30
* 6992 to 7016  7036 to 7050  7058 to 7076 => 0.18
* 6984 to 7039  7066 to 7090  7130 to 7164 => 1.76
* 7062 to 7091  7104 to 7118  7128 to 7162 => 2.49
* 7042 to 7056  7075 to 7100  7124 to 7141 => 1.11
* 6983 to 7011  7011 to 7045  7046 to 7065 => 0.65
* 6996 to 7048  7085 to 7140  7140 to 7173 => 3.85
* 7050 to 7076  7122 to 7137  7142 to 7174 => 0.00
